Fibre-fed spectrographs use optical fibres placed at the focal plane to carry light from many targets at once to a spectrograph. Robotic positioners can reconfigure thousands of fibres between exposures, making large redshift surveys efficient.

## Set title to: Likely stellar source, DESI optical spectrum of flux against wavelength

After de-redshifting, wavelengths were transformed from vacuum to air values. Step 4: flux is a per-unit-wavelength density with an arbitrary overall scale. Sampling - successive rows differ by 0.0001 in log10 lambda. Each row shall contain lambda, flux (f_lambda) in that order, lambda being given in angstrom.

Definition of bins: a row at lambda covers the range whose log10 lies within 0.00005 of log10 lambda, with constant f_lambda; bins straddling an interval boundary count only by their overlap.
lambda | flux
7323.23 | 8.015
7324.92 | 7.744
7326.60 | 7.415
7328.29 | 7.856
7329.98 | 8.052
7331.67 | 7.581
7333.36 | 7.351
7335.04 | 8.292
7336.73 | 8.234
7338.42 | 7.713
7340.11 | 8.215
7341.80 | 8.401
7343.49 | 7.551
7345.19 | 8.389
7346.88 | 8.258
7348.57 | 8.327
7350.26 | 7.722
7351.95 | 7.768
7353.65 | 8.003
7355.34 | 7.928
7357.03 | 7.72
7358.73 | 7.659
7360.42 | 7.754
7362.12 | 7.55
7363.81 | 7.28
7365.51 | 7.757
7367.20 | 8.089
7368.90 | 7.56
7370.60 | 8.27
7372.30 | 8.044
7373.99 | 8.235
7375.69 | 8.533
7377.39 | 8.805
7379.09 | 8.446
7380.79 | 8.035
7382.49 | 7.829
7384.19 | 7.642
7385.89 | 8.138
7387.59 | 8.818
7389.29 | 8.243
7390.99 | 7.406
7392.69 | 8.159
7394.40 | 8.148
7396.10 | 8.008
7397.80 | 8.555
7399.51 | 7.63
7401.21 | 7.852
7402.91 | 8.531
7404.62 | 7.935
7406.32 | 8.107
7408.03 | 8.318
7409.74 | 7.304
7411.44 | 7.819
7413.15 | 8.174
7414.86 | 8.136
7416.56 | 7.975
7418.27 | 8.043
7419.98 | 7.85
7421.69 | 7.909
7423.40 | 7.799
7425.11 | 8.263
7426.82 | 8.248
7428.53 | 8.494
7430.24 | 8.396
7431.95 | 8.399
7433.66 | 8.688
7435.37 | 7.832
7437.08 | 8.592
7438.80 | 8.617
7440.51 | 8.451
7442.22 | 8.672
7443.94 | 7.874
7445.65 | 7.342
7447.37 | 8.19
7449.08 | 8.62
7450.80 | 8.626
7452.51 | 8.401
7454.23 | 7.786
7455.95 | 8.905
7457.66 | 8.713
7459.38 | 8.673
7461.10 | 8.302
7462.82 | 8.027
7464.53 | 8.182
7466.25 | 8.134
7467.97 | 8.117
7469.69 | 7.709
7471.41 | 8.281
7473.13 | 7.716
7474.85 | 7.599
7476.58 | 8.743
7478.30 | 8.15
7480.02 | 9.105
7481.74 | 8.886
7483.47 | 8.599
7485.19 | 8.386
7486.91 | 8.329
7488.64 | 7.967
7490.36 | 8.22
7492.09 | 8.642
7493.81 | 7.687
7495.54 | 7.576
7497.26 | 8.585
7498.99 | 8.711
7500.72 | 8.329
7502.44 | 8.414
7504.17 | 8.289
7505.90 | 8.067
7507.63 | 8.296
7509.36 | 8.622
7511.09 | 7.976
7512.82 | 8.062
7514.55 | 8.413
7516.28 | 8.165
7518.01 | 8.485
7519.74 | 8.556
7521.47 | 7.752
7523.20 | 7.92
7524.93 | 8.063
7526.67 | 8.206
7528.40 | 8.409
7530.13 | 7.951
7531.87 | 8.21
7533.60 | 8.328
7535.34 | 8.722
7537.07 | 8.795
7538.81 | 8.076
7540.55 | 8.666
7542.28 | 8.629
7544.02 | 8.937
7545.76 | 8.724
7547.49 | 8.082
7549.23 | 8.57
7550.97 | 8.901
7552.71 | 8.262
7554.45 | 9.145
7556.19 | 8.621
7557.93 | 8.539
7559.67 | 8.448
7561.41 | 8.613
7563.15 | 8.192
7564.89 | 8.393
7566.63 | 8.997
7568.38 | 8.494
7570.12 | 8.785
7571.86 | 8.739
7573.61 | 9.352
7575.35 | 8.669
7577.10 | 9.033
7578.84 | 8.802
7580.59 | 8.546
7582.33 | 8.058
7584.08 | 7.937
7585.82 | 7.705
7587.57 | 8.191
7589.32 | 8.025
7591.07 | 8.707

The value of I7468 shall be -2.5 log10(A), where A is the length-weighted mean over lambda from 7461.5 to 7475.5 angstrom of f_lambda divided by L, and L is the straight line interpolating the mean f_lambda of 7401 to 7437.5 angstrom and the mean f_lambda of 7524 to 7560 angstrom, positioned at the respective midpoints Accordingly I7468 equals 0.04 mag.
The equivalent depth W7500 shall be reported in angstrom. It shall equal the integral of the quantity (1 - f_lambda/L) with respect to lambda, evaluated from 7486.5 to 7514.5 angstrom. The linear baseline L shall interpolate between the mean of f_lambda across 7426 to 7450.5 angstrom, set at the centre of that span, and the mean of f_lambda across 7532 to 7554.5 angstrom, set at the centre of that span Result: 0.8 angstrom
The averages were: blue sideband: 8.32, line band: 8.24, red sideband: 8.57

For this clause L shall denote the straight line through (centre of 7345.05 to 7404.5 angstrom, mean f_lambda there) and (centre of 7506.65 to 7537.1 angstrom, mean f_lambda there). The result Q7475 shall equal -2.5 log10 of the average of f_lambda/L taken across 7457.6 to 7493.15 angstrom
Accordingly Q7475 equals -0.01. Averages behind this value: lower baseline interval 8.03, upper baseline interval 8.26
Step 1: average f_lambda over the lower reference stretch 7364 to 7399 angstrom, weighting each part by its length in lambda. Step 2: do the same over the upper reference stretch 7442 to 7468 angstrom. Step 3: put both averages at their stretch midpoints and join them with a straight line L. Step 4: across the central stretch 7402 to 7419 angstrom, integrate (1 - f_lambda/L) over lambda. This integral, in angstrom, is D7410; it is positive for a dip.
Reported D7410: 0.3 angstrom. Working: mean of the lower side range 8.11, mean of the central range 8.03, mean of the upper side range 8.28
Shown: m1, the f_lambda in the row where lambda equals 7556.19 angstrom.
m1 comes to 8.621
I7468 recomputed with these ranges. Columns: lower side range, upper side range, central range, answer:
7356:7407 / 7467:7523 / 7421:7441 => -0.02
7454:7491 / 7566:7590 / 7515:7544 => 0.01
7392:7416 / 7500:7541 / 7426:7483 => -0.02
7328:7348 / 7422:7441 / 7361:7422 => 0.02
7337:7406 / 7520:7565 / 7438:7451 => -0.01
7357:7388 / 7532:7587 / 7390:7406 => 0.01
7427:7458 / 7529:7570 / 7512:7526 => 0.04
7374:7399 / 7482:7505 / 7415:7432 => 0.01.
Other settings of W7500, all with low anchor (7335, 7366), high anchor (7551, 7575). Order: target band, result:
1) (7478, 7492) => -0.1 angstrom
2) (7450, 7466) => -0.2 angstrom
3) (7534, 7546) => -0.1 angstrom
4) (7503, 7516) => 0.4 angstrom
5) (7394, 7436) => 0.2 angstrom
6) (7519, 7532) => 0.6 angstrom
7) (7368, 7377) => -0.2 angstrom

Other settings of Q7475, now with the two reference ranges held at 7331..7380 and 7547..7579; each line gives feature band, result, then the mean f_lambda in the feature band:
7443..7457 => 0.01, 8.23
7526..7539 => 0.03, 8.35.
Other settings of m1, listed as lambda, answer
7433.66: 8.688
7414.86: 8.136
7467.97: 8.117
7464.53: 8.182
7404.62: 7.935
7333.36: 7.351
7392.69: 8.159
